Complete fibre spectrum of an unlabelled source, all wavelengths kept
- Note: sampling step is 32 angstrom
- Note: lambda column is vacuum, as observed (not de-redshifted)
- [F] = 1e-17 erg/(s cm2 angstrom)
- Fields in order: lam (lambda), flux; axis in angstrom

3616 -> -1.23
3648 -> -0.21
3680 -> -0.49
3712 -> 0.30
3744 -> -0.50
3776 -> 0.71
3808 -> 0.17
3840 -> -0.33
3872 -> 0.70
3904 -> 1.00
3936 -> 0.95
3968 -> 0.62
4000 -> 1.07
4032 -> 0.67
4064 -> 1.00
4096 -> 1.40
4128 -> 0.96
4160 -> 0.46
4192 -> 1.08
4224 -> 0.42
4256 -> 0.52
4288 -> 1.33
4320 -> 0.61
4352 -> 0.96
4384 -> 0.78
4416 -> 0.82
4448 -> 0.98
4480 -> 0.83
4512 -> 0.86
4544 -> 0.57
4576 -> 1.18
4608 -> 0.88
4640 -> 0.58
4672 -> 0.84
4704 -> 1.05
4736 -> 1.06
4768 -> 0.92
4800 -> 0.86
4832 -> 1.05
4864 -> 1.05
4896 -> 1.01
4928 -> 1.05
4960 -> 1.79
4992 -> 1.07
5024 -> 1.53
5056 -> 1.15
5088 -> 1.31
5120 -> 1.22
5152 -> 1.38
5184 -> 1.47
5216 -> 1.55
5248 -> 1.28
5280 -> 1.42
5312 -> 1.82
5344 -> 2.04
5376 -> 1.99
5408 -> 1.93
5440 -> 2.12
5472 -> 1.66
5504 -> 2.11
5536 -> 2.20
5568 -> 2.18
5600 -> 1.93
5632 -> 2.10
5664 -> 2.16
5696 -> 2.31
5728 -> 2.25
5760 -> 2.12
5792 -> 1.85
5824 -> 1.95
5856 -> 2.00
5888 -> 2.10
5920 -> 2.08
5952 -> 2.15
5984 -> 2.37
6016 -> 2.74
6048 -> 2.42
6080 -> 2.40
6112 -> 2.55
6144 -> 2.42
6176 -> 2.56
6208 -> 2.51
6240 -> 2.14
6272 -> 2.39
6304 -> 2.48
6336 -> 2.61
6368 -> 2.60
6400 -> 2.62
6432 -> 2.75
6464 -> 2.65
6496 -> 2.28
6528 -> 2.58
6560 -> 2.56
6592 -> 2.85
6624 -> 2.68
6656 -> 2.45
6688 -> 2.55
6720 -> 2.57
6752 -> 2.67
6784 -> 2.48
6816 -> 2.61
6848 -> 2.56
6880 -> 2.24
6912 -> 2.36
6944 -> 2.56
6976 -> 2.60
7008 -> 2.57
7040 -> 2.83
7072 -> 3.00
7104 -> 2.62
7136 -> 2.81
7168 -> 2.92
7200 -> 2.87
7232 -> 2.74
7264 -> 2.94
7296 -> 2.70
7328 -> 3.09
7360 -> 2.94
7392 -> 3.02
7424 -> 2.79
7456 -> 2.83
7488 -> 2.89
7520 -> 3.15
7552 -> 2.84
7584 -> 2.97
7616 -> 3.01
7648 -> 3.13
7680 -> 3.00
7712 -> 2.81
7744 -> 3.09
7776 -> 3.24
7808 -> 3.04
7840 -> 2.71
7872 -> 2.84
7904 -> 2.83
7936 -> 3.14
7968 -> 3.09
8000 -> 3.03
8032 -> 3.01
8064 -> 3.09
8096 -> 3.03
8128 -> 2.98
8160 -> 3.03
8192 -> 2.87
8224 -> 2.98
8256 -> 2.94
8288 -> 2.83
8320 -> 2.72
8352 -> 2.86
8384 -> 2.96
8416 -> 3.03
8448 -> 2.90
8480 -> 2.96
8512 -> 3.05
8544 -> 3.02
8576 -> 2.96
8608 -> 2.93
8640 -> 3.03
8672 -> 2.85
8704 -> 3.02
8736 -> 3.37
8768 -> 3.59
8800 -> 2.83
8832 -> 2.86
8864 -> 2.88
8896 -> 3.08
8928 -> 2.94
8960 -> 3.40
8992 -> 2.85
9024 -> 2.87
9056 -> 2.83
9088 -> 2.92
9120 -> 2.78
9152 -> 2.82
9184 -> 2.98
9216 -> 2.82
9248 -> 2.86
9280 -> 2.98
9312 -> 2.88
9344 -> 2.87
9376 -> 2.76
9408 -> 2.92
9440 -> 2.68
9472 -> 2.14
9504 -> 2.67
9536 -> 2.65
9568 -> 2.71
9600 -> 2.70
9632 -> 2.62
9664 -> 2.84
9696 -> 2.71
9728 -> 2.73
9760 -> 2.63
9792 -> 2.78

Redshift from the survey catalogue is 0.333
